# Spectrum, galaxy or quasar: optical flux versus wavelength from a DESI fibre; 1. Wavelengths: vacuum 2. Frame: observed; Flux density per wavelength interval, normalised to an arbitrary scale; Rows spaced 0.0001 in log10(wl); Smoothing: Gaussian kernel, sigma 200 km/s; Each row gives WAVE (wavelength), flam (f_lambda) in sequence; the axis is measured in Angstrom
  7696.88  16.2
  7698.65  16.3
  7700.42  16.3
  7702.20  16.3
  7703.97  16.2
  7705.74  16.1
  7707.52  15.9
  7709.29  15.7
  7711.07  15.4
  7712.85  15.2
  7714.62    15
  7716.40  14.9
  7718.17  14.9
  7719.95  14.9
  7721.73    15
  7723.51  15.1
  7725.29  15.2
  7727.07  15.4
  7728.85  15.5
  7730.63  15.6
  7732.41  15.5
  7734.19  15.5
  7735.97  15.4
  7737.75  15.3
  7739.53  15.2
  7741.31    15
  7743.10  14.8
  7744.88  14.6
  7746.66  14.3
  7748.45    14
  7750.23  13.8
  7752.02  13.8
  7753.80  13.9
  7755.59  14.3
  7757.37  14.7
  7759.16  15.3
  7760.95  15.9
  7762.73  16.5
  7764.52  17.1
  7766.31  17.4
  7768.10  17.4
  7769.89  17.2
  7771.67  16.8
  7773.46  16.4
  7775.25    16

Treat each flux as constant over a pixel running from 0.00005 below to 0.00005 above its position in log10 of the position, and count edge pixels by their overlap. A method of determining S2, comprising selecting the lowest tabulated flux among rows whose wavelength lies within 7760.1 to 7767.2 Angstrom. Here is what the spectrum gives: 15.9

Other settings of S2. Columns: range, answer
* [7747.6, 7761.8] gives 13.8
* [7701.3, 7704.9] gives 16.2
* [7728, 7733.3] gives 15.5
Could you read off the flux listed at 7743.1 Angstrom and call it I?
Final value 14.8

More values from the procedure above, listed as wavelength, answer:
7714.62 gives 15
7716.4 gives 14.9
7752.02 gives 13.8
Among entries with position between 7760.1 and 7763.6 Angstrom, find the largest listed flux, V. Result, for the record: 16.5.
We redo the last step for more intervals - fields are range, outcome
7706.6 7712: 15.9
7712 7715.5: 15.2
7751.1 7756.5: 14.3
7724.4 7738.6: 15.6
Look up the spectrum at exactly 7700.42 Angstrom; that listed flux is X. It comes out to 16.3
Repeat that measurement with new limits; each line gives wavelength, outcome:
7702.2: 16.3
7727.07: 15.4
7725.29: 15.2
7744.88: 14.6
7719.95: 14.9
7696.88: 16.2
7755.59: 14.3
